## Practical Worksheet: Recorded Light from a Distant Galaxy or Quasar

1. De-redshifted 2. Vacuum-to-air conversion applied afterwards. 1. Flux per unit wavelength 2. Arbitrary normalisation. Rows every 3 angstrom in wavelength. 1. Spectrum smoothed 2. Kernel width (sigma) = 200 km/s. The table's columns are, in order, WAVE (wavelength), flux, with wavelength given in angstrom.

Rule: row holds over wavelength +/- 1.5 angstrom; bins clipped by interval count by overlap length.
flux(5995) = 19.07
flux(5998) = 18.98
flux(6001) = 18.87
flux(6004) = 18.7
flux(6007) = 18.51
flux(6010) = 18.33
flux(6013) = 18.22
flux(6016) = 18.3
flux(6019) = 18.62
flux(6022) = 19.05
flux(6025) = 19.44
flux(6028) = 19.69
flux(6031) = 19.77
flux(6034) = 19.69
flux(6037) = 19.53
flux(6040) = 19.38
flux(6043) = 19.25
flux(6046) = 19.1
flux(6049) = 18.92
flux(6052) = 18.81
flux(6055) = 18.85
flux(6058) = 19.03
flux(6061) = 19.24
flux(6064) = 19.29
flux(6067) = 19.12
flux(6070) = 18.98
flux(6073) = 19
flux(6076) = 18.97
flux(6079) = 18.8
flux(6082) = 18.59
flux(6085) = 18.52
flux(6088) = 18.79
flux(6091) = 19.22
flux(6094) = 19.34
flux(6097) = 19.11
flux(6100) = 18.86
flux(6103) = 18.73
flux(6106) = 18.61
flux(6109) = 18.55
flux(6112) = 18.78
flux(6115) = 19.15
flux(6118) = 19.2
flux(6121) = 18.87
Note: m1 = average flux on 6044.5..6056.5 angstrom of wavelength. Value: 18.9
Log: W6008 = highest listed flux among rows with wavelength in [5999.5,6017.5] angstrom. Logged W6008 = 18.87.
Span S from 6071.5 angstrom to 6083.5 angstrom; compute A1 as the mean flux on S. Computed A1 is 18.8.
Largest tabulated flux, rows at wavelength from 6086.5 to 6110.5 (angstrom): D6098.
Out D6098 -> 19.34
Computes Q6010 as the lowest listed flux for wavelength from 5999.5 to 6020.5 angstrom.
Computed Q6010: 18.22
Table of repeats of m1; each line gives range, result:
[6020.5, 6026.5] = 19.2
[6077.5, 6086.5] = 18.6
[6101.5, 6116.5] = 18.8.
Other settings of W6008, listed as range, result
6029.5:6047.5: 19.77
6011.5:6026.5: 19.44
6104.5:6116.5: 19.15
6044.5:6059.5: 19.1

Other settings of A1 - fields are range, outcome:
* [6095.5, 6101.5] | 19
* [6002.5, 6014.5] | 18.4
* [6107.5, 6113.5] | 18.7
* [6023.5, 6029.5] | 19.6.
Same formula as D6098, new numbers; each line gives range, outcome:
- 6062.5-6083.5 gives 19.29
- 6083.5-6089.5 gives 18.79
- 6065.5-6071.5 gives 19.12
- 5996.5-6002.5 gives 18.98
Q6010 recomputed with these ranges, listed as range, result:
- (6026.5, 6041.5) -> 19.38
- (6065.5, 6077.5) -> 18.97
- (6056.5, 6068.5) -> 19.03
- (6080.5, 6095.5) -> 18.52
